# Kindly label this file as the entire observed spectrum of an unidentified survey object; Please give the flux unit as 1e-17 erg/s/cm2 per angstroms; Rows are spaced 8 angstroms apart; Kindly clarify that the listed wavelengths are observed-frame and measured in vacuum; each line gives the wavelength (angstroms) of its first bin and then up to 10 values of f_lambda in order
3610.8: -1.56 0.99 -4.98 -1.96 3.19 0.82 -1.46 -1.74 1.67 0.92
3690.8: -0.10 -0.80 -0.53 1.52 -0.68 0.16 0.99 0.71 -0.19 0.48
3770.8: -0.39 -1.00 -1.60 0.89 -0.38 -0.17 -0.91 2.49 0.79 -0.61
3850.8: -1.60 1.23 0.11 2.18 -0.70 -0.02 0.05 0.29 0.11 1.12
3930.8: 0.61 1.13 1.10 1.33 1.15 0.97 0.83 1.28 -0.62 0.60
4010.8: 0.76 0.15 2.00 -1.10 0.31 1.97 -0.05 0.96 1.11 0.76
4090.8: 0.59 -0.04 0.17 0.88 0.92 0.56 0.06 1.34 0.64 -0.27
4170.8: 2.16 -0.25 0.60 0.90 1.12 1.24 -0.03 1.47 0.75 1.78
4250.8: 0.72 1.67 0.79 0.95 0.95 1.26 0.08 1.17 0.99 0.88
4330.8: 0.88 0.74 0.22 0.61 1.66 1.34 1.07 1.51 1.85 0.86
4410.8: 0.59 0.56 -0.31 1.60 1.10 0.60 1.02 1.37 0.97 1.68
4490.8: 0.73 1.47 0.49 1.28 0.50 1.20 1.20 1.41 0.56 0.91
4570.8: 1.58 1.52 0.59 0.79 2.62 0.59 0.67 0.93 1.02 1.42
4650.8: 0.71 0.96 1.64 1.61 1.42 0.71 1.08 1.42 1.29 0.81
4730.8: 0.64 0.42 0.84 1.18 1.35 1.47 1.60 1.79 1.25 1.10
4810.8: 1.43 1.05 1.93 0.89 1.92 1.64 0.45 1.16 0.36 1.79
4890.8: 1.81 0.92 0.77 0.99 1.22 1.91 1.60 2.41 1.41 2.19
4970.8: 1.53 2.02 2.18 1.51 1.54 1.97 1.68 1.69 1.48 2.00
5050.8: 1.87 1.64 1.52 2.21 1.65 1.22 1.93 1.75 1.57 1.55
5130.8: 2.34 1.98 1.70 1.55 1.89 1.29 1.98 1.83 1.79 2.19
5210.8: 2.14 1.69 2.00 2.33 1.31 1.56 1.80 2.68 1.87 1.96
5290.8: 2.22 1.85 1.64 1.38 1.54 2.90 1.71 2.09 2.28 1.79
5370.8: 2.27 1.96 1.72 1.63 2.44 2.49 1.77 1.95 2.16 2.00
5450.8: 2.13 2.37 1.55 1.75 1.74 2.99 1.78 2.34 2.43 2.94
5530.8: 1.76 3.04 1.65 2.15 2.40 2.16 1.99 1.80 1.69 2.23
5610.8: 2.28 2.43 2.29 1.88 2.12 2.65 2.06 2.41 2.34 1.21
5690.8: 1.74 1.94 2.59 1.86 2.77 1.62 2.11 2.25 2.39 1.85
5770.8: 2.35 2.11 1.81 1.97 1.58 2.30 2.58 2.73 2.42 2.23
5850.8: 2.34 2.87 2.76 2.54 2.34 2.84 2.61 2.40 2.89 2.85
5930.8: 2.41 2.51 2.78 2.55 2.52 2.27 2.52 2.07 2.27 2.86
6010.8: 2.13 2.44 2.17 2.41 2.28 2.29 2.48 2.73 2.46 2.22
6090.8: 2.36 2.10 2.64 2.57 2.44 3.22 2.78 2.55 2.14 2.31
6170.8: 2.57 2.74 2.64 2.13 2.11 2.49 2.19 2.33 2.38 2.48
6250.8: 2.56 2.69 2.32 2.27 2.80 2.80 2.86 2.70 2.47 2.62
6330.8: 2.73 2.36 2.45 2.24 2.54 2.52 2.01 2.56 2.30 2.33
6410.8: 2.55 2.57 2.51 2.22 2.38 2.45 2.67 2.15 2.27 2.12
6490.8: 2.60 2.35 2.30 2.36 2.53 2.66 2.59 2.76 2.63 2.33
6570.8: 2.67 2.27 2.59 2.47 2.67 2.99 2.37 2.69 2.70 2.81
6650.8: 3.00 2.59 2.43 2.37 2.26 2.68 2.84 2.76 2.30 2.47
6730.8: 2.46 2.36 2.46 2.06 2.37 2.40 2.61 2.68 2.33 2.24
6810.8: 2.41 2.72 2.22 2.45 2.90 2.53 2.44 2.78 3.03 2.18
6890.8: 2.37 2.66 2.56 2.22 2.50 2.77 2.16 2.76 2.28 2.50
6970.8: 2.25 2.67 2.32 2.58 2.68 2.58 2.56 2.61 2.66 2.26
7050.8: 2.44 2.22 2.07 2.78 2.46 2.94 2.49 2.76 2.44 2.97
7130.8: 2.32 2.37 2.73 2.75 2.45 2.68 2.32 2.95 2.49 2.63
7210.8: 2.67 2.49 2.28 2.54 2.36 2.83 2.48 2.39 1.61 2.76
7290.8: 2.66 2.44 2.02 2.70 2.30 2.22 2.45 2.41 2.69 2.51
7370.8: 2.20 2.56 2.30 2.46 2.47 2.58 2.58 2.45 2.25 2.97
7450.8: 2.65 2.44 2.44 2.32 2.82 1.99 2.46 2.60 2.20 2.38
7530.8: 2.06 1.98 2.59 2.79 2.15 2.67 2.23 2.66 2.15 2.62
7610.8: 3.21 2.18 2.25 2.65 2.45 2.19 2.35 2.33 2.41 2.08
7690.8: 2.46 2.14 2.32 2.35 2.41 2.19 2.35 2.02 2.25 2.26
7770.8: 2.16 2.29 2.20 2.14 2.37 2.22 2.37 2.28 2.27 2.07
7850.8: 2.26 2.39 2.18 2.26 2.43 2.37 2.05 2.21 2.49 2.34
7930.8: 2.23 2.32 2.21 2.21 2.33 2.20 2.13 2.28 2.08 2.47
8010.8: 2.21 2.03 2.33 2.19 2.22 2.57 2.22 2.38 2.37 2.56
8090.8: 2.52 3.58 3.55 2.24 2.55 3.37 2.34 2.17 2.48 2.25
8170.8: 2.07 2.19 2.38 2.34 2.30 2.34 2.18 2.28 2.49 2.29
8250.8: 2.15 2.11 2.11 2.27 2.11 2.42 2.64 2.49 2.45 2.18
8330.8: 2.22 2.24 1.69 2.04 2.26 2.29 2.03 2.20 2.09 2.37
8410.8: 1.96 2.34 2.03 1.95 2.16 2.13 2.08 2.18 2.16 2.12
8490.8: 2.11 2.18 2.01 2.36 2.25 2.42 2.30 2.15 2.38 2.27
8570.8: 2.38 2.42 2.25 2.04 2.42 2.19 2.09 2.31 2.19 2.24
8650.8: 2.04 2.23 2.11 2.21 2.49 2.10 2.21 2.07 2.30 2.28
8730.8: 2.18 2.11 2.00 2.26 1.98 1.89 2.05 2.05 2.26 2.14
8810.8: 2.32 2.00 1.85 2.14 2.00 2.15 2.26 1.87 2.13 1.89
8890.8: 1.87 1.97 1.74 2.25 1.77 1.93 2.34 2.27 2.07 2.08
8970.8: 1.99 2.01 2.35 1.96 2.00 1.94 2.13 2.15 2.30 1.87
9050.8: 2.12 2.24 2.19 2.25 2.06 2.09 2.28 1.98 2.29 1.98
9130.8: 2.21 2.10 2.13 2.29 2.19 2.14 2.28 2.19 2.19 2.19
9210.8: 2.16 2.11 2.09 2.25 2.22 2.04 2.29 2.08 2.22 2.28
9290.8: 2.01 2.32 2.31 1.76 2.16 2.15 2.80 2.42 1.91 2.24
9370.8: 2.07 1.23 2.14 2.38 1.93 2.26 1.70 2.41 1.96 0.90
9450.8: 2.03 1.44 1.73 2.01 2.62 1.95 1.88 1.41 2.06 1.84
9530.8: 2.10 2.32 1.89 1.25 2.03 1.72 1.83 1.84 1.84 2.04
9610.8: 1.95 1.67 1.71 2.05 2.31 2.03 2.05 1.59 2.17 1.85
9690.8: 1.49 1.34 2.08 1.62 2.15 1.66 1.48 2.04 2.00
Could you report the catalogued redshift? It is 0.234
